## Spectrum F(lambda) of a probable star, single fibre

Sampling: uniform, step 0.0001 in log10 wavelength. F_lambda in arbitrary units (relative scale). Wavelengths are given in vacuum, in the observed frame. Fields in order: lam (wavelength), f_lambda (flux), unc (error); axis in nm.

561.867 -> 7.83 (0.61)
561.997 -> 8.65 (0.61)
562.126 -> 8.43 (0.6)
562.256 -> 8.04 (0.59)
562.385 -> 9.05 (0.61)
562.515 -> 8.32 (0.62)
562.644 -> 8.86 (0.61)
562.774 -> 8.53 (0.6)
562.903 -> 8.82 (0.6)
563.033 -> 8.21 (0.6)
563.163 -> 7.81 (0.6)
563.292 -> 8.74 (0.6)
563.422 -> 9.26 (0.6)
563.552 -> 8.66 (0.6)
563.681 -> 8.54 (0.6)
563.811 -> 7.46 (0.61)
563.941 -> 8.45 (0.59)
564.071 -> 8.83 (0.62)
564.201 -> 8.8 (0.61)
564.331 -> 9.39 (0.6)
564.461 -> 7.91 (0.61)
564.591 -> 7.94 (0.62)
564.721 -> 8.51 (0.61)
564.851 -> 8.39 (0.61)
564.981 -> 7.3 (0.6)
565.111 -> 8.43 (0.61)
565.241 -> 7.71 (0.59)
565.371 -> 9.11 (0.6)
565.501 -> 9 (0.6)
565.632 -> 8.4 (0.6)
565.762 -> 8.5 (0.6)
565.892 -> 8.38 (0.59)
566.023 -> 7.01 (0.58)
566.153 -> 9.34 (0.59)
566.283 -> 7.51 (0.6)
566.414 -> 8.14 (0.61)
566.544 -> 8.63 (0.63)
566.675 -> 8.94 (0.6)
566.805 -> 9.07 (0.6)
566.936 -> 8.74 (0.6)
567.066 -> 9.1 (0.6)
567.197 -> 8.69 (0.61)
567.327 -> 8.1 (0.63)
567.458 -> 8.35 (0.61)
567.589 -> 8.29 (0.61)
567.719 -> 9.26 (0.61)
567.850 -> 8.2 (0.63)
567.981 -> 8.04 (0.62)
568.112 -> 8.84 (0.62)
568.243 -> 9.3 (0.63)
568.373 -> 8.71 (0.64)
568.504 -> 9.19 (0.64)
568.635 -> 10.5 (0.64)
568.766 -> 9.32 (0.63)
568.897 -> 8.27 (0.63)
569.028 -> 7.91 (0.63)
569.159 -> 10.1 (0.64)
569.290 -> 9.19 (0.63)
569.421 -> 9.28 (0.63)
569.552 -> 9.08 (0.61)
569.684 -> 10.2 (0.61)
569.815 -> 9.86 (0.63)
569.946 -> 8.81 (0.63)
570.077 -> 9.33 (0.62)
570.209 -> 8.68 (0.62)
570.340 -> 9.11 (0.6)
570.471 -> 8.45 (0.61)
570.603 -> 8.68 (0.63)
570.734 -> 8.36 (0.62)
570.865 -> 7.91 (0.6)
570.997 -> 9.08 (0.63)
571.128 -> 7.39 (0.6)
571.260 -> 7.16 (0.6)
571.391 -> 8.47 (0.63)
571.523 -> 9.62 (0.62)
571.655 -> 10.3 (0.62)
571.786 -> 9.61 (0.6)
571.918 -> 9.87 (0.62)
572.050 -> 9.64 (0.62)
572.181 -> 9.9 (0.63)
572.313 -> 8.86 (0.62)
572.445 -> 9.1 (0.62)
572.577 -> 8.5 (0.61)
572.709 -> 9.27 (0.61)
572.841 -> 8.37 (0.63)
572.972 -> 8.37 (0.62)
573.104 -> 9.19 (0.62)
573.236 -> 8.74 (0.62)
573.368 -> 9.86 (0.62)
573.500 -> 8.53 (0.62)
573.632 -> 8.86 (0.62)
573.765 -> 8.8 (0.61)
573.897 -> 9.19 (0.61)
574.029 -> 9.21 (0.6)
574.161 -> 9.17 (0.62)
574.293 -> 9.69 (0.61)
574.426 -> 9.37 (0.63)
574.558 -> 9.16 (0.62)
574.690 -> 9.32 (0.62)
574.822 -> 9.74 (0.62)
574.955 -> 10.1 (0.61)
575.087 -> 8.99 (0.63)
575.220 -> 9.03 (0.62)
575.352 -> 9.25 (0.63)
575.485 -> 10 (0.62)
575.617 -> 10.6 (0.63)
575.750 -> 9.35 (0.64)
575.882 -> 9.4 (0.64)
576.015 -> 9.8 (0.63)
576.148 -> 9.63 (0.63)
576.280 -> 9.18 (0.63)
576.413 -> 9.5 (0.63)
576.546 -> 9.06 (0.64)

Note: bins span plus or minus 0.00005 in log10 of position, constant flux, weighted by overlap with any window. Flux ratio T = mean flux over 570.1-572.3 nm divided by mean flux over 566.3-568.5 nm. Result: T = 1.0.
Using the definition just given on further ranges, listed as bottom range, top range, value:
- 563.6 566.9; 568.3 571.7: 1.07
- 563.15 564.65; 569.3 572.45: 1.06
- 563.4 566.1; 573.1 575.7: 1.12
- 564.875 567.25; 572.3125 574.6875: 1.07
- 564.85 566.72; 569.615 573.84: 1.08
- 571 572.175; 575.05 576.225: 1.06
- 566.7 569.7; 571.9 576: 1.04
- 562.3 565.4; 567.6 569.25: 1.06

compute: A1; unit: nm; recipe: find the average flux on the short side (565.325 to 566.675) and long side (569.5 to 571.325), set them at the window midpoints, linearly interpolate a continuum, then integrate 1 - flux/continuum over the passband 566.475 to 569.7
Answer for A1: -0.13 nm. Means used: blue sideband 8.41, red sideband 8.72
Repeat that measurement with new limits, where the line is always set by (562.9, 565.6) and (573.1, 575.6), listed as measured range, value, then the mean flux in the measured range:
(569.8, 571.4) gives 0.081 nm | 8.53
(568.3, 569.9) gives -0.081 nm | 9.3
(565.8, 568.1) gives 0.052 nm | 8.47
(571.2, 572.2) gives -0.026 nm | 9.31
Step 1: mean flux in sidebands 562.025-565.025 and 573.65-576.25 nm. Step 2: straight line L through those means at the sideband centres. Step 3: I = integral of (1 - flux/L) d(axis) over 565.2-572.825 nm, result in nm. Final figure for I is 0.084 nm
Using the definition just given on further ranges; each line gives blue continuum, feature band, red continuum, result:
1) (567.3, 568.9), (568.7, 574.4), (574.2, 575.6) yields 0.10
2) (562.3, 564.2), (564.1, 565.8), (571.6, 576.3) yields 0.05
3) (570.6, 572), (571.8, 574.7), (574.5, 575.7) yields 0.01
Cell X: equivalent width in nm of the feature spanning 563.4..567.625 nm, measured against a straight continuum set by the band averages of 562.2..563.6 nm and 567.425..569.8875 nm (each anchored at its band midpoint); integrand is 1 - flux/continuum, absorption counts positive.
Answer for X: 0.17 nm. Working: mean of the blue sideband 8.58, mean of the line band 8.44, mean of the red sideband 9.06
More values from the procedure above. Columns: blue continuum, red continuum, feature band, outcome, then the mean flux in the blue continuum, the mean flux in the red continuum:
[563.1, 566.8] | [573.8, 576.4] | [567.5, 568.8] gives -0.03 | 8.41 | 9.48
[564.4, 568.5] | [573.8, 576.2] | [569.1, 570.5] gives -0.07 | 8.46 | 9.49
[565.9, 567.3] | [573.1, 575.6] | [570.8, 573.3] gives 0.04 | 8.5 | 9.3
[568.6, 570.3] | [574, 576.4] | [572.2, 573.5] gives 0.06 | 9.25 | 9.5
